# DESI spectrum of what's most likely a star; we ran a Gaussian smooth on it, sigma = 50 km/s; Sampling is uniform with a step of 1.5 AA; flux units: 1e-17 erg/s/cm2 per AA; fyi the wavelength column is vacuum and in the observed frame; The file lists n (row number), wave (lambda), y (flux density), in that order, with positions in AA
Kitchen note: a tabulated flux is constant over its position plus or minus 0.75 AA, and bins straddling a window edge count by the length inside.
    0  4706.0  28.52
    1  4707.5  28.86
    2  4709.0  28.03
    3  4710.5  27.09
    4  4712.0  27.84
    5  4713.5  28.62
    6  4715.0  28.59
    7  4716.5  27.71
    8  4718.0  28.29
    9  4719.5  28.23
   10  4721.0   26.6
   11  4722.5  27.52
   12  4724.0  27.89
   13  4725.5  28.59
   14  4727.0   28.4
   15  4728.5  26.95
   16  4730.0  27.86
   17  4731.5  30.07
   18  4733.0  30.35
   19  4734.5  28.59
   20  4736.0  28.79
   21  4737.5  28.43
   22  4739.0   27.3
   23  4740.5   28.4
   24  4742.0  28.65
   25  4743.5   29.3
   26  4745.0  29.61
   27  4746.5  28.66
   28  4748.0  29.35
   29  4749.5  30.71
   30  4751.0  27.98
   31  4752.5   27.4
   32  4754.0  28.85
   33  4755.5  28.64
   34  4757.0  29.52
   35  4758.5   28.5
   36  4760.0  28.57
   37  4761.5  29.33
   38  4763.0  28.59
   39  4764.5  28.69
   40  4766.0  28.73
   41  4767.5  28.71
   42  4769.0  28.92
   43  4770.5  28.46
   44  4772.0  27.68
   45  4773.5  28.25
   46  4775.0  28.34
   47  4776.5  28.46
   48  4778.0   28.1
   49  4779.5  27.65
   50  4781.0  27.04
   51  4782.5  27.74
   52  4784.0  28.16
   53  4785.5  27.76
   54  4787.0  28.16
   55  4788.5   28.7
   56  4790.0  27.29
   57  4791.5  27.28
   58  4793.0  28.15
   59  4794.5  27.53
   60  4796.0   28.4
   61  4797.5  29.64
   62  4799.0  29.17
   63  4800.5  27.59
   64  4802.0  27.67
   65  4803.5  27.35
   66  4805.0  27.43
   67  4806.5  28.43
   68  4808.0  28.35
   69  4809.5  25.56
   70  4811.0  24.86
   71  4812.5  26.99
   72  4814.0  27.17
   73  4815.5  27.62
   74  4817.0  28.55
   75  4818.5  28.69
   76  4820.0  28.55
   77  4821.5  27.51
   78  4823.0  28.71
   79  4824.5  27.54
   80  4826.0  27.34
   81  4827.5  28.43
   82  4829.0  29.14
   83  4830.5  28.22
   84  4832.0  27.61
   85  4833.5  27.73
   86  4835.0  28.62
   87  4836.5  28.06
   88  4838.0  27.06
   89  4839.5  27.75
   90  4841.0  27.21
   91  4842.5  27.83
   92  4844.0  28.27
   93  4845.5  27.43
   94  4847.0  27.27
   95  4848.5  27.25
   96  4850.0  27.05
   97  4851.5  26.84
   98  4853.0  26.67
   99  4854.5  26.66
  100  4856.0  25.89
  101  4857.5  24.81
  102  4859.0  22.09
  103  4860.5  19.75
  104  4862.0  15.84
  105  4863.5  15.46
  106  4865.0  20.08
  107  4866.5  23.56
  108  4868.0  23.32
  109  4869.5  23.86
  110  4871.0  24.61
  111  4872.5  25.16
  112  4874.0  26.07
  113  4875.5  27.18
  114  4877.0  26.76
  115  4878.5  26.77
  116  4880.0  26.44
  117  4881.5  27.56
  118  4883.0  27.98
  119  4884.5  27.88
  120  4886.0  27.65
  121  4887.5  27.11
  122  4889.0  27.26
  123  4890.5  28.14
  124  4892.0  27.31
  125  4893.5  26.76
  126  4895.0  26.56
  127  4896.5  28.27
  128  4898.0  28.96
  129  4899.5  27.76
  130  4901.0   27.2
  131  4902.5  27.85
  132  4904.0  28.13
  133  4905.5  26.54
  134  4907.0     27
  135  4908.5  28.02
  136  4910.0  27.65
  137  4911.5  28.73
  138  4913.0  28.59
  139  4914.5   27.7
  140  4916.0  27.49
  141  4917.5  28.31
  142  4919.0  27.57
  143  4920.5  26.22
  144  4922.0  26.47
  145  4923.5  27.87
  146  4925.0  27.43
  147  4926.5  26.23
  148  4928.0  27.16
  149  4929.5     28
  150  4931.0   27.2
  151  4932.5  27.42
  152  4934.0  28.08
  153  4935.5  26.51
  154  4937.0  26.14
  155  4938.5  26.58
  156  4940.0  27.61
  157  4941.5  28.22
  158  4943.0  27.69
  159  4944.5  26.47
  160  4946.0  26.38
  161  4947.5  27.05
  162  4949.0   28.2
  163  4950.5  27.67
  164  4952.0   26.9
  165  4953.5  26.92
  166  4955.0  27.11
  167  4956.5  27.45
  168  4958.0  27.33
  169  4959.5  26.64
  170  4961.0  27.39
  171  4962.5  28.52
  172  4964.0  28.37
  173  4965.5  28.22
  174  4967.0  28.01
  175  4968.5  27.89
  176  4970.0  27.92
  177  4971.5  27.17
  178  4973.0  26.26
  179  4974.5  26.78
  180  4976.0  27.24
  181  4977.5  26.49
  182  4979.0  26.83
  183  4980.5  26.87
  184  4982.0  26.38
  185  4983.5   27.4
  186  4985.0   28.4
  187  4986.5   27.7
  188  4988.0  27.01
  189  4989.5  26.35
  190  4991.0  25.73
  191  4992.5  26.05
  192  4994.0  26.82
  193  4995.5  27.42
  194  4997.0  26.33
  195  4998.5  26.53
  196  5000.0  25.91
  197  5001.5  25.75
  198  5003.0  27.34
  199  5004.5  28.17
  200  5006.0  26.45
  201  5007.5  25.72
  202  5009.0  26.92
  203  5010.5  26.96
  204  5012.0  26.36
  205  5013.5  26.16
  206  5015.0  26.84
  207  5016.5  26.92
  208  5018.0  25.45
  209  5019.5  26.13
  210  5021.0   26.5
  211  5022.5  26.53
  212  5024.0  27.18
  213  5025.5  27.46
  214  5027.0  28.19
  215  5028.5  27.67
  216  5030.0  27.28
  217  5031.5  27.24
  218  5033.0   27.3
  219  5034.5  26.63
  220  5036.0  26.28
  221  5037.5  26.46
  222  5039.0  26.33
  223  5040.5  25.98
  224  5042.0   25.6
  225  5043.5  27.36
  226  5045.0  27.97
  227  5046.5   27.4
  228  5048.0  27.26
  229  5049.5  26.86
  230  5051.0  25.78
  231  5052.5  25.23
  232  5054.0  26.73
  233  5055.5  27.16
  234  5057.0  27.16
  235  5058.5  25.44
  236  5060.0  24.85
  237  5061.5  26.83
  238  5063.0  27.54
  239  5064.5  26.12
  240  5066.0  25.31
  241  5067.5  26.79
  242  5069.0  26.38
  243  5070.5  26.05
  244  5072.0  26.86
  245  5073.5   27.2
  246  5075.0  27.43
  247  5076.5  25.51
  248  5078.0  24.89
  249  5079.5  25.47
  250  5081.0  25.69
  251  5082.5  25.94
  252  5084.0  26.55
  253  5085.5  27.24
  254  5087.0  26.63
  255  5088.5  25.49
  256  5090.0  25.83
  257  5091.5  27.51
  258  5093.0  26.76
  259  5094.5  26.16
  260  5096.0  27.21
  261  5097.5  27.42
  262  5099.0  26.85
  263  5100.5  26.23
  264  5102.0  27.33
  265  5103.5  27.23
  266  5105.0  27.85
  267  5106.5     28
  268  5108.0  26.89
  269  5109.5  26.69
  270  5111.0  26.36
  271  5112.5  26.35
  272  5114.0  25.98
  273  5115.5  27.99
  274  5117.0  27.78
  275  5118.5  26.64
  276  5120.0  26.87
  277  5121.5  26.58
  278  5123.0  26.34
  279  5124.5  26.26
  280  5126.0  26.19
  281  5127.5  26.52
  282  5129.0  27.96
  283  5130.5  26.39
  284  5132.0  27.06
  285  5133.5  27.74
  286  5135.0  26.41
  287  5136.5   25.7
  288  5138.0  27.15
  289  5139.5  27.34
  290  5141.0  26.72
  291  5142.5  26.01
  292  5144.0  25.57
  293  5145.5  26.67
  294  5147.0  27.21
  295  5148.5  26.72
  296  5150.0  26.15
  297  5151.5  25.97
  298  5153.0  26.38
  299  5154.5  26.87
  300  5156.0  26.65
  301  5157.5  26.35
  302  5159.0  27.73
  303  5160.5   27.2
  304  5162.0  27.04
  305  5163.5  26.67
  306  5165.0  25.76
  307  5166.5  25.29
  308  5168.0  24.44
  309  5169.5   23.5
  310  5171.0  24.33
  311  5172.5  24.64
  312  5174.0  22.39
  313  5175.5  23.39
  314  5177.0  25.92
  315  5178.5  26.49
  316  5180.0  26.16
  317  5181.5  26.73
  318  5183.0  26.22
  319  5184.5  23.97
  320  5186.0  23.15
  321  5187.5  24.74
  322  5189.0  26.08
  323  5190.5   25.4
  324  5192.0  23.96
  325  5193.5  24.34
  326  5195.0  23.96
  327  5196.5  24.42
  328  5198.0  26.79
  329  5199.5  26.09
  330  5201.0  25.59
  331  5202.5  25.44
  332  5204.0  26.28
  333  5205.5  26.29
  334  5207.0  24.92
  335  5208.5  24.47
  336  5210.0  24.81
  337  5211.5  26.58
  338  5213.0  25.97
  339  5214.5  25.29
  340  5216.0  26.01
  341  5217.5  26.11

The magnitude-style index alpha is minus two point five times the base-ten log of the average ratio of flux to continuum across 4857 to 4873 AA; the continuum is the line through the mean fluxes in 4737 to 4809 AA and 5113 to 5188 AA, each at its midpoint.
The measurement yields 0.28 mag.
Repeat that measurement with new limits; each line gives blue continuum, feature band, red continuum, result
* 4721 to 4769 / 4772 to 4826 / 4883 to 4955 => 0.02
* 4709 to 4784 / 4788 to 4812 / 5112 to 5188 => 0.02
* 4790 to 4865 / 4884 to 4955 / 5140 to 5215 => -0.04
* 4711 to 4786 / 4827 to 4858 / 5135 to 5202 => 0.01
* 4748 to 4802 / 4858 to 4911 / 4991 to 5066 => 0.08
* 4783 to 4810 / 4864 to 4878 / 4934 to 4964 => 0.13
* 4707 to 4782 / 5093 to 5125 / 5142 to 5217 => -0.04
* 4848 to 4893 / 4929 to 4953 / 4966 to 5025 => -0.05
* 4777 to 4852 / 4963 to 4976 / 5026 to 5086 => -0.02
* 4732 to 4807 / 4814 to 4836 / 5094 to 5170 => 0.00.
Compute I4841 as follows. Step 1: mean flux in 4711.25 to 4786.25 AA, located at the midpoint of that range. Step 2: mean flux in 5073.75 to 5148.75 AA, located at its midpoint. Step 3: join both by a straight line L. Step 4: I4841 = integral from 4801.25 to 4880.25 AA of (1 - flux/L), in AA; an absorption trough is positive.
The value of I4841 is 4.92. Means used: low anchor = 28.4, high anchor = 26.7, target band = 26.2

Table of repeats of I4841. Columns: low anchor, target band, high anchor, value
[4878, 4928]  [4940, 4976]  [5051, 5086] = -0.4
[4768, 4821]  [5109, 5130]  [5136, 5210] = -0.6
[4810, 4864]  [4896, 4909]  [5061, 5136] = -0.6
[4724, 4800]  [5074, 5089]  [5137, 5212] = 0.1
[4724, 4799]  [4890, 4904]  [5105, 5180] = 0.0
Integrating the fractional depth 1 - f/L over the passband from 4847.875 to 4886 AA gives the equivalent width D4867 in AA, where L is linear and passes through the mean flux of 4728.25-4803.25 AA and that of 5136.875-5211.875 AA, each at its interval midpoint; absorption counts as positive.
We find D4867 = 4.2 AA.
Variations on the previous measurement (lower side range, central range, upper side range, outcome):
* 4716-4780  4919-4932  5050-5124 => 0.18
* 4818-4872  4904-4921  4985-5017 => -0.93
